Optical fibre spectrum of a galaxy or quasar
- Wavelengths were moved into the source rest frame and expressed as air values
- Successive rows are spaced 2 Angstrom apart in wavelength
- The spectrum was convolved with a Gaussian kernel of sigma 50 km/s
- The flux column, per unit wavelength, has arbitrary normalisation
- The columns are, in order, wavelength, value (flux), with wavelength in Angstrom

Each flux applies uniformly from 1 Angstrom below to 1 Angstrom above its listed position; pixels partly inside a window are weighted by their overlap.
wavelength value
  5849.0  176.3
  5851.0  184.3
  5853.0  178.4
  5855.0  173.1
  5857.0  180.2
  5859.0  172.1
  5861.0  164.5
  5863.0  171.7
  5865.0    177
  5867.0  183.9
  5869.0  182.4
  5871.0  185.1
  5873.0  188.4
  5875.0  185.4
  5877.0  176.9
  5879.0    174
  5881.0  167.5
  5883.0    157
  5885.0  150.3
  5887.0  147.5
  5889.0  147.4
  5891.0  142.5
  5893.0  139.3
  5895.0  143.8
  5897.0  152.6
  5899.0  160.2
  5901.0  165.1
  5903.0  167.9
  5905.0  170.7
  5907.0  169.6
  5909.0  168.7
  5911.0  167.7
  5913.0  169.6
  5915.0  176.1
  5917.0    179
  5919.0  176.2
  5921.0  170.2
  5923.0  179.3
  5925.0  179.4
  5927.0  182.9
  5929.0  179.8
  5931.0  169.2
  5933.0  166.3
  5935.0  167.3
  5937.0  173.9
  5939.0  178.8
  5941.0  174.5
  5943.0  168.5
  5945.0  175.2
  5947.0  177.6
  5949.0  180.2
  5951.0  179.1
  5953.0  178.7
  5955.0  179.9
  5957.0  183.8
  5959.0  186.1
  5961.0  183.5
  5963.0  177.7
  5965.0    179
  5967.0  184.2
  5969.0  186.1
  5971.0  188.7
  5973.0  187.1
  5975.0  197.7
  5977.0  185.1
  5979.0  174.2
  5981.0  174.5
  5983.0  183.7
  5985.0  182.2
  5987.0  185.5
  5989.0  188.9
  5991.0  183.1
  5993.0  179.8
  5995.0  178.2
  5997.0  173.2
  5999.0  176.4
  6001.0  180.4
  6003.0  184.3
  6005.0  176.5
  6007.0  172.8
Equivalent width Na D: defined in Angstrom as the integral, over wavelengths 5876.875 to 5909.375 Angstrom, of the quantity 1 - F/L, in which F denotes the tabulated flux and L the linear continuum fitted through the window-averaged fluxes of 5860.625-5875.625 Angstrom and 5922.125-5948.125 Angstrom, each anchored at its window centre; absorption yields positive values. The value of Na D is 3.7 Angstrom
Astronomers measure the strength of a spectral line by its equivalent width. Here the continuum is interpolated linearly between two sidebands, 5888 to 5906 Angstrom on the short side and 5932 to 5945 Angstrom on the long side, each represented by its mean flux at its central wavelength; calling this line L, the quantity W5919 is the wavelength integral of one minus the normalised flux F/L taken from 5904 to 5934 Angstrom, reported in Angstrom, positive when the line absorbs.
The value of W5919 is -1.8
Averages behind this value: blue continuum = 154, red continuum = 172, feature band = 174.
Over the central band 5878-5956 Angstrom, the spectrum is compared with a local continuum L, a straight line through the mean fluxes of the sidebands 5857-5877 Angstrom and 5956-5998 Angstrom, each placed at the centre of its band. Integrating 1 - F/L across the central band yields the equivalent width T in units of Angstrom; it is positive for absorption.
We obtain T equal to 5.5 Angstrom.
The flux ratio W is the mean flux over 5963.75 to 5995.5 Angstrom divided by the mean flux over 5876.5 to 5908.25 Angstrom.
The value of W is 1.16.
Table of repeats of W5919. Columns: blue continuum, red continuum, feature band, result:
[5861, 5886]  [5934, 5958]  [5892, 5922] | 1.77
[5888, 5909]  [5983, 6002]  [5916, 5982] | -3.61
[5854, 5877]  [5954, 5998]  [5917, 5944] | 0.97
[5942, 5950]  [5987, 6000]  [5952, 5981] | -0.96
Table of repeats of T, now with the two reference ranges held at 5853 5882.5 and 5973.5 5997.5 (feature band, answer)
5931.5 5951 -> 0.7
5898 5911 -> 0.8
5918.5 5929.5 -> 0.1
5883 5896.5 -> 2.4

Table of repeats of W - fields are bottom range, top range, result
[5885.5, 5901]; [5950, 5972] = 1.23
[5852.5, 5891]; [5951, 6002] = 1.07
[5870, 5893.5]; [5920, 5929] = 1.09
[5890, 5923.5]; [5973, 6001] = 1.11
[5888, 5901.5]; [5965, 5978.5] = 1.25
